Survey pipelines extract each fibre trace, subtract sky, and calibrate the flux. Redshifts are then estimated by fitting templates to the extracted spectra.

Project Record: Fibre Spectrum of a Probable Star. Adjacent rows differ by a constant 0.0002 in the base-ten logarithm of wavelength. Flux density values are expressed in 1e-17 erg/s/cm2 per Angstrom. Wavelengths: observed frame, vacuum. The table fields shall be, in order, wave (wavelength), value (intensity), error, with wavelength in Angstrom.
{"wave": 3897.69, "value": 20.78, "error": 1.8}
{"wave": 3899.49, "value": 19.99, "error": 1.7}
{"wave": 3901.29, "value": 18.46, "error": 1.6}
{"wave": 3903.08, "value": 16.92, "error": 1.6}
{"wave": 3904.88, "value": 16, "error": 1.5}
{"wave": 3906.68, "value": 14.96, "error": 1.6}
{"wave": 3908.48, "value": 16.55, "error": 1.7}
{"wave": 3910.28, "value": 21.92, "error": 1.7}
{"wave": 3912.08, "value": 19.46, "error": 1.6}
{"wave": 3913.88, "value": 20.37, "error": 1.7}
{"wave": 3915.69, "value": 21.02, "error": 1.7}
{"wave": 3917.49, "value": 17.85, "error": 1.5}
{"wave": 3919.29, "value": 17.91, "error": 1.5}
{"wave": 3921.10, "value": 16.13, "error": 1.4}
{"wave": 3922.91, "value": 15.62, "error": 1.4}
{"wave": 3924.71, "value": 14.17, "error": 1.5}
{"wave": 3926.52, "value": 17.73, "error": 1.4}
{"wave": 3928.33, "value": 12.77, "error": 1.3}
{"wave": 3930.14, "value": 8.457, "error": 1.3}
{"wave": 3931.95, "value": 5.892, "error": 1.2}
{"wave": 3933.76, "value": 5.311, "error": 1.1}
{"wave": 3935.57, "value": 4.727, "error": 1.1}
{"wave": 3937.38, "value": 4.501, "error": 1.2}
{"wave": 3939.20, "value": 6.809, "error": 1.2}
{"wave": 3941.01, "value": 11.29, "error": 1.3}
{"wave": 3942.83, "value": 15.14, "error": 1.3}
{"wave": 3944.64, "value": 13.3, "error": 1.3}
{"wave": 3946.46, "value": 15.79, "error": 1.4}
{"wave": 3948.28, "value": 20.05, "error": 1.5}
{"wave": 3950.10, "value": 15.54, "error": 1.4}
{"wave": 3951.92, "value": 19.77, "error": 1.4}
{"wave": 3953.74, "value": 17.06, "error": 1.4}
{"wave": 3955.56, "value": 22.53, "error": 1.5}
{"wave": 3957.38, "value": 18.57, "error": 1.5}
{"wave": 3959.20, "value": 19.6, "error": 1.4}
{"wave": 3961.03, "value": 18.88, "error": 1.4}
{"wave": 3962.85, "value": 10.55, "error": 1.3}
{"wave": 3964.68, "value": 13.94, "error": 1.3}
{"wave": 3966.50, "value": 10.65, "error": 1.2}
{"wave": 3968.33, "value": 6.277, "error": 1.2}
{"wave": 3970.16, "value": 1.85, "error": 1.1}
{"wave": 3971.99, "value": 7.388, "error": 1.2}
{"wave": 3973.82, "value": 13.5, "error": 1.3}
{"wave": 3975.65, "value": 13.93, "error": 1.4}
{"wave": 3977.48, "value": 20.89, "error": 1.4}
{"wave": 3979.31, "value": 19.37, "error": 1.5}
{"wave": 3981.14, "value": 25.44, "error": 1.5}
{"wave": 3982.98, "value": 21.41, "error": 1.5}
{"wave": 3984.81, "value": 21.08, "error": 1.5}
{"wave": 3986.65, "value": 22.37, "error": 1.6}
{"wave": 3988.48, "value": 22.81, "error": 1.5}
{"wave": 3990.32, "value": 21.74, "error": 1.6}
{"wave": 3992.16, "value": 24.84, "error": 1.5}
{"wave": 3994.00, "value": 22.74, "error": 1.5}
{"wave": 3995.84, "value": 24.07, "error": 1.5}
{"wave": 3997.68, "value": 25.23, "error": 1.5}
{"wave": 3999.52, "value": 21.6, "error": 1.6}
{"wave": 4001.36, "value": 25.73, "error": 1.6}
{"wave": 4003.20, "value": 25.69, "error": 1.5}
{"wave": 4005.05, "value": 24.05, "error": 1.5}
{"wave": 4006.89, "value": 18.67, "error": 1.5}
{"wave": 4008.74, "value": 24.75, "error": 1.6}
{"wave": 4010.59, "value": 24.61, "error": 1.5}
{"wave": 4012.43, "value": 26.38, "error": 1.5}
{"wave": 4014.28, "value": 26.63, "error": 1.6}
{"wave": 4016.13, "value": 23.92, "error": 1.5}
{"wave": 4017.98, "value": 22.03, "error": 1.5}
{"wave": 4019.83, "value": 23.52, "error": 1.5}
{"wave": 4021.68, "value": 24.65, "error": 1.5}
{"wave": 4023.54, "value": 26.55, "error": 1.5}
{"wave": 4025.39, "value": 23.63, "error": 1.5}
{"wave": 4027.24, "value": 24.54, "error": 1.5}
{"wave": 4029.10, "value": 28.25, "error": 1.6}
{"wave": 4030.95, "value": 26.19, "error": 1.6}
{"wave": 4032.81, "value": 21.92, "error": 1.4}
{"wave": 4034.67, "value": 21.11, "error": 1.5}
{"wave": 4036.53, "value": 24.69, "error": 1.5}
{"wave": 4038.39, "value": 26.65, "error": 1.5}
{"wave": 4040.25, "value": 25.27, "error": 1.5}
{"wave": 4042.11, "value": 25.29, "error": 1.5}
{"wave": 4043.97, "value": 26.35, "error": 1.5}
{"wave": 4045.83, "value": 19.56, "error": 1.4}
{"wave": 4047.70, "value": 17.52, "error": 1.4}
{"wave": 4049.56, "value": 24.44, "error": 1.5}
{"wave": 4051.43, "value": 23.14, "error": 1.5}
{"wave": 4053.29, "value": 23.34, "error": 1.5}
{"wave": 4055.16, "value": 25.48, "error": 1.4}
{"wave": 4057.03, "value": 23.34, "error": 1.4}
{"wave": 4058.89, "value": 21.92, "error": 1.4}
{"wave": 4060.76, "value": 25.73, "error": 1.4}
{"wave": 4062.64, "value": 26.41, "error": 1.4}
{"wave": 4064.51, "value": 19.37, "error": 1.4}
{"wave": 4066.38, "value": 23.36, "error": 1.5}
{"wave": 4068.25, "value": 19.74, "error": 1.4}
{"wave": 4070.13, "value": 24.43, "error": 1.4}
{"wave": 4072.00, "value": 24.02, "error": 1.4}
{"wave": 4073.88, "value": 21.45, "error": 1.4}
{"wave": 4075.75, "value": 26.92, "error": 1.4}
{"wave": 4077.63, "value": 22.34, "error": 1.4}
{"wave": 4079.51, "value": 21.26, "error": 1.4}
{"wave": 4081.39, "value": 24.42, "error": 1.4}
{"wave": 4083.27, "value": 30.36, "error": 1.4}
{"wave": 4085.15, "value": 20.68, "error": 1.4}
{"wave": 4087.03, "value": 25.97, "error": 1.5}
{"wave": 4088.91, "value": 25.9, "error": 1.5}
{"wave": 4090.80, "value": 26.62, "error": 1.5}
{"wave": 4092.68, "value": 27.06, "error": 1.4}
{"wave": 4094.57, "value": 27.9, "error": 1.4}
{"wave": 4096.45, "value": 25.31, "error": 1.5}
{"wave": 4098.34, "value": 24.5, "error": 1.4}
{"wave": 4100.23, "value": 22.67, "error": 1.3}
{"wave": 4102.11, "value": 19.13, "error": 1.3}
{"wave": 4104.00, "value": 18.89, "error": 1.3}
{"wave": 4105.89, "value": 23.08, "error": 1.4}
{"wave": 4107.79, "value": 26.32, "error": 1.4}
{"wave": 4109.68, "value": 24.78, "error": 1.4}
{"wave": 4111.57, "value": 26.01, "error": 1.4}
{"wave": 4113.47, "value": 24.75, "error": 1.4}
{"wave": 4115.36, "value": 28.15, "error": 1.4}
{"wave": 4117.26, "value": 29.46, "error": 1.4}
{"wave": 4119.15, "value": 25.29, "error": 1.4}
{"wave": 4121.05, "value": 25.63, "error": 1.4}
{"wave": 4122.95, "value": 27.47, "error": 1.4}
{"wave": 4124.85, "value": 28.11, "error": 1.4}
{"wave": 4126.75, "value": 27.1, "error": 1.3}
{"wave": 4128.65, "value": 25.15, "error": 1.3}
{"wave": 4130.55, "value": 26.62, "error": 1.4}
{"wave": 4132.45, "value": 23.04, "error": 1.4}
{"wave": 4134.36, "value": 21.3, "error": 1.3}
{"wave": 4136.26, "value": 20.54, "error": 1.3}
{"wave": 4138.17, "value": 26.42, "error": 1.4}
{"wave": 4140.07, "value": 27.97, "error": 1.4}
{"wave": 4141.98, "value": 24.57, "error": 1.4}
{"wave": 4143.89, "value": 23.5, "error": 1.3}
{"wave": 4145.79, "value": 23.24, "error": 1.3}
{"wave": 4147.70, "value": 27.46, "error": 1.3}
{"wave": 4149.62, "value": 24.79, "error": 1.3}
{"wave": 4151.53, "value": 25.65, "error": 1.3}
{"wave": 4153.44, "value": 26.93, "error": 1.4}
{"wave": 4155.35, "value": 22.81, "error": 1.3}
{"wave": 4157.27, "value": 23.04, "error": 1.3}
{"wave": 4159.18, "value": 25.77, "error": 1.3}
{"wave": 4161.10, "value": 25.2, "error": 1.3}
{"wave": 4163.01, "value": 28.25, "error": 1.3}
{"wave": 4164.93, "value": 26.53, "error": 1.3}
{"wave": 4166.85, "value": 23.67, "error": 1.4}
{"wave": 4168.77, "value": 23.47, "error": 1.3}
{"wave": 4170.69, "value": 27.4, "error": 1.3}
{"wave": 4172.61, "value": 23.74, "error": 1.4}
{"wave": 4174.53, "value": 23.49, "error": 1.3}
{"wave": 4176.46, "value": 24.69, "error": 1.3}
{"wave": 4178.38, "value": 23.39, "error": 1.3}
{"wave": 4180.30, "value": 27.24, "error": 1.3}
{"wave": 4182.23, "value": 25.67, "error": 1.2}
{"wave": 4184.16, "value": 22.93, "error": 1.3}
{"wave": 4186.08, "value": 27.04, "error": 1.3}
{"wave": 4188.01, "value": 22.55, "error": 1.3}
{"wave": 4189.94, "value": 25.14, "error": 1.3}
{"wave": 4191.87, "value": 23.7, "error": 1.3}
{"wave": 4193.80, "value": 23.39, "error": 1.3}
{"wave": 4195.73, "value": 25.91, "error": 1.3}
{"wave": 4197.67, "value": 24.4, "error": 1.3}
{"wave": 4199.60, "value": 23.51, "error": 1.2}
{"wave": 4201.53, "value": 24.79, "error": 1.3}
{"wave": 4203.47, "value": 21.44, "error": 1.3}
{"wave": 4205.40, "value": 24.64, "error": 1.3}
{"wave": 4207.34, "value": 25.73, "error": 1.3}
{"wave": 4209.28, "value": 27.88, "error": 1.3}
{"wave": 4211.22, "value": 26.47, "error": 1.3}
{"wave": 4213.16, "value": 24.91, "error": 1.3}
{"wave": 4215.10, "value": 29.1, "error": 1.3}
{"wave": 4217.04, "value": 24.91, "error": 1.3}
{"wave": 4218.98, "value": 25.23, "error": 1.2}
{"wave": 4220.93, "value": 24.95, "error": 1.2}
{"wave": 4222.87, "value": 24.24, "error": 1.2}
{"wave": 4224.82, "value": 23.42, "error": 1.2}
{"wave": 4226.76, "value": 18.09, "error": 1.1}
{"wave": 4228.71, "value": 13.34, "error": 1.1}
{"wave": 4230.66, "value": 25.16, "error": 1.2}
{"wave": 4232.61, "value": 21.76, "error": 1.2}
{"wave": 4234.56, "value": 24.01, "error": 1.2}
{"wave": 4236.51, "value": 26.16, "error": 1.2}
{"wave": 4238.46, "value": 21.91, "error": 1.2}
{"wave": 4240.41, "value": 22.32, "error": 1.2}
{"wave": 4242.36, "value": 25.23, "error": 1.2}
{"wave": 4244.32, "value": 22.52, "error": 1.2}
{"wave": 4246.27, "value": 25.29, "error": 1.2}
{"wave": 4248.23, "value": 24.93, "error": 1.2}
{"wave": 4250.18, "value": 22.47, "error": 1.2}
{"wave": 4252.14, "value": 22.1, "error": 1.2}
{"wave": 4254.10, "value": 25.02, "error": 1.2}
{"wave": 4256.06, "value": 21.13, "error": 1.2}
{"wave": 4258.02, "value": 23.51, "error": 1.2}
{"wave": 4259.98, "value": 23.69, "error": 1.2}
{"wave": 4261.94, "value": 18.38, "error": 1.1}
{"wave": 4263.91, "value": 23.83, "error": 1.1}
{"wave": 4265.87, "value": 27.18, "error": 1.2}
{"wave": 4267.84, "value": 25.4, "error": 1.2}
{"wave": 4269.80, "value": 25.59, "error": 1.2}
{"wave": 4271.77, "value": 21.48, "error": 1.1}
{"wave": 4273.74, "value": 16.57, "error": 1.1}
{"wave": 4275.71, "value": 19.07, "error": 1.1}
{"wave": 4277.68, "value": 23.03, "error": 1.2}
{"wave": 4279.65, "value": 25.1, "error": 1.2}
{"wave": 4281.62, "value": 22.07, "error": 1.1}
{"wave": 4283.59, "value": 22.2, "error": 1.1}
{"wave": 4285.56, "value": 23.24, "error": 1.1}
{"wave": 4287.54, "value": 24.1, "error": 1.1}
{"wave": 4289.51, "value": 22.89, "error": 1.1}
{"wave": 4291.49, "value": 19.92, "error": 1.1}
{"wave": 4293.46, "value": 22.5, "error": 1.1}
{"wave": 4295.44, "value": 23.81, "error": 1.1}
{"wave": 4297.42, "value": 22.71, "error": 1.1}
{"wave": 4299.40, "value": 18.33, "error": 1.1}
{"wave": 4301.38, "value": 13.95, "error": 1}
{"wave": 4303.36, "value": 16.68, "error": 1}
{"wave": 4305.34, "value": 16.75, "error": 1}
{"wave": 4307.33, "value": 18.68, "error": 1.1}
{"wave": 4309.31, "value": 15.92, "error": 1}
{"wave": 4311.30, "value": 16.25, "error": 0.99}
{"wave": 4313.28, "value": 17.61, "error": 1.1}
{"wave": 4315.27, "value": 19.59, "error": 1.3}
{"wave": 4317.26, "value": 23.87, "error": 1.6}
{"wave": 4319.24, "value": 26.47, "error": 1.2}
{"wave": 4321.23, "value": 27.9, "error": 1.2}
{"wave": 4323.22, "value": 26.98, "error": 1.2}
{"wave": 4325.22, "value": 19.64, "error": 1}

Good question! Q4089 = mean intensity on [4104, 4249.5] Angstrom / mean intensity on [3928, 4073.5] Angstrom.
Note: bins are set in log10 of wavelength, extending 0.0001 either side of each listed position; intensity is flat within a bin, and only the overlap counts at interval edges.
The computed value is 1.24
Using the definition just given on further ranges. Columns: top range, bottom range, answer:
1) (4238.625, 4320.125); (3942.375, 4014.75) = 1.14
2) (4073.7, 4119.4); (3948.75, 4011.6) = 1.30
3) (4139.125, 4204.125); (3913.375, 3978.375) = 1.81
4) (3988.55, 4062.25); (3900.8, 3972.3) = 1.68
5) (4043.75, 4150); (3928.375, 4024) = 1.36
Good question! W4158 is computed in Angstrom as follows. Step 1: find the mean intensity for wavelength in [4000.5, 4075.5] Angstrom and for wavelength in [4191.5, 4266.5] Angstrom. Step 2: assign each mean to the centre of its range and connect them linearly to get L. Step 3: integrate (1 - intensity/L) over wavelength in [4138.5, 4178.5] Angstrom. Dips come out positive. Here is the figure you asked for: -2.17 Angstrom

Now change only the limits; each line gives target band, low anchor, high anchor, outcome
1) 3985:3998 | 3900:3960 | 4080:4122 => -3.0 Angstrom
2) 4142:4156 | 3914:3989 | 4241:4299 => -3.6 Angstrom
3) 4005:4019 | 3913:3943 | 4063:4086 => -3.8 Angstrom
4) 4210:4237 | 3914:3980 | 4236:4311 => -4.0 Angstrom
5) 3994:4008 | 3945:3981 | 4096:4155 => -4.8 Angstrom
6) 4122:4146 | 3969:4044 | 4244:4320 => -3.3 Angstrom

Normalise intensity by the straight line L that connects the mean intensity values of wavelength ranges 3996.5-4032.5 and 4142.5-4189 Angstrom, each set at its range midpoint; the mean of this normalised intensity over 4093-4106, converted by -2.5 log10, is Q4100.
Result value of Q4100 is 0.07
